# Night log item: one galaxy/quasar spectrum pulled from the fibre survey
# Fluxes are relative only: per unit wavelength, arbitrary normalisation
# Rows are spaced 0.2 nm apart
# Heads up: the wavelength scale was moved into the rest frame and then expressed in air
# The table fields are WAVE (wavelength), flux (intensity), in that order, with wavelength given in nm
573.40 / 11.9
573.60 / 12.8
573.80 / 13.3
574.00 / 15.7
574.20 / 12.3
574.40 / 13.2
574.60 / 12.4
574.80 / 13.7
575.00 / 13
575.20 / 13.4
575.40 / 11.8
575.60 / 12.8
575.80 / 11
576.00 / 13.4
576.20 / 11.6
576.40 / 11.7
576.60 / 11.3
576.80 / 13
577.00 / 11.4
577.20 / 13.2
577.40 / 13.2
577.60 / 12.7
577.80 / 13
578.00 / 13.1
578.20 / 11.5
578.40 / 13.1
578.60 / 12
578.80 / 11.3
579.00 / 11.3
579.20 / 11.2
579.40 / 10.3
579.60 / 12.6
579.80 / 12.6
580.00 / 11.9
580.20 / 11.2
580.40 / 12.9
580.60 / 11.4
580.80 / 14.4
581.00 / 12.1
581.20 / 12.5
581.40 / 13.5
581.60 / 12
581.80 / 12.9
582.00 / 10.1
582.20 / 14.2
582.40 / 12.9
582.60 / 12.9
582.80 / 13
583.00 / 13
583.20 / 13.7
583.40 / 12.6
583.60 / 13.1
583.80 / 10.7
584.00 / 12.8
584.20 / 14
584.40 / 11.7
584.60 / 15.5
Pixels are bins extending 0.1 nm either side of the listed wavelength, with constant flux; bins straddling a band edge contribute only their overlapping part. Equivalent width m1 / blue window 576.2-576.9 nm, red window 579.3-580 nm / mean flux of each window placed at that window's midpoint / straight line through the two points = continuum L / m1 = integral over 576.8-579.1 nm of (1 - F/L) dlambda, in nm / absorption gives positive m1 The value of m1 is -0.092 nm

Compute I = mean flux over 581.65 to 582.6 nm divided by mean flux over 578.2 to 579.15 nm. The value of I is 1.1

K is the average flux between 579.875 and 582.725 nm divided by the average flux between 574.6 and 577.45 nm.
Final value 1.00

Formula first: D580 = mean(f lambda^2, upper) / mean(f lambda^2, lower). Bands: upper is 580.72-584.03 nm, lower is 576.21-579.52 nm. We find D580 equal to 1.07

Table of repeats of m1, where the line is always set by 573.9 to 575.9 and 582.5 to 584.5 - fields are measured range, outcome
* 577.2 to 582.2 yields 0.22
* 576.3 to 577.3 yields 0.06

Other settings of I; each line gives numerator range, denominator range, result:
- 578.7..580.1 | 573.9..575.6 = 0.88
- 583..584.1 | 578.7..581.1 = 1.06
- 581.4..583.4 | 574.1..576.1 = 1.01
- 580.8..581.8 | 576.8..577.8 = 1.00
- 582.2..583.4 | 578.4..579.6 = 1.14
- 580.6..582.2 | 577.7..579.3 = 1.04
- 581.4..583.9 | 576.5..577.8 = 1.01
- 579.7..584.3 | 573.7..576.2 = 0.98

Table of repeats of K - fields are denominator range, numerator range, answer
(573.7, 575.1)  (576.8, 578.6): 0.94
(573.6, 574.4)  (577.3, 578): 0.96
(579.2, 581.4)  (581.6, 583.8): 1.04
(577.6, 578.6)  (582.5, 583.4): 1.04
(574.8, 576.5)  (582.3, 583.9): 1.03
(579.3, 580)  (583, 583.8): 1.08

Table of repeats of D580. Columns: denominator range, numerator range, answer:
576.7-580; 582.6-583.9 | 1.06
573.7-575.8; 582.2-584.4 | 1.02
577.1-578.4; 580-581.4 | 0.98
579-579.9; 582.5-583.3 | 1.14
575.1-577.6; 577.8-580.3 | 0.97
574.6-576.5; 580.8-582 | 1.03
